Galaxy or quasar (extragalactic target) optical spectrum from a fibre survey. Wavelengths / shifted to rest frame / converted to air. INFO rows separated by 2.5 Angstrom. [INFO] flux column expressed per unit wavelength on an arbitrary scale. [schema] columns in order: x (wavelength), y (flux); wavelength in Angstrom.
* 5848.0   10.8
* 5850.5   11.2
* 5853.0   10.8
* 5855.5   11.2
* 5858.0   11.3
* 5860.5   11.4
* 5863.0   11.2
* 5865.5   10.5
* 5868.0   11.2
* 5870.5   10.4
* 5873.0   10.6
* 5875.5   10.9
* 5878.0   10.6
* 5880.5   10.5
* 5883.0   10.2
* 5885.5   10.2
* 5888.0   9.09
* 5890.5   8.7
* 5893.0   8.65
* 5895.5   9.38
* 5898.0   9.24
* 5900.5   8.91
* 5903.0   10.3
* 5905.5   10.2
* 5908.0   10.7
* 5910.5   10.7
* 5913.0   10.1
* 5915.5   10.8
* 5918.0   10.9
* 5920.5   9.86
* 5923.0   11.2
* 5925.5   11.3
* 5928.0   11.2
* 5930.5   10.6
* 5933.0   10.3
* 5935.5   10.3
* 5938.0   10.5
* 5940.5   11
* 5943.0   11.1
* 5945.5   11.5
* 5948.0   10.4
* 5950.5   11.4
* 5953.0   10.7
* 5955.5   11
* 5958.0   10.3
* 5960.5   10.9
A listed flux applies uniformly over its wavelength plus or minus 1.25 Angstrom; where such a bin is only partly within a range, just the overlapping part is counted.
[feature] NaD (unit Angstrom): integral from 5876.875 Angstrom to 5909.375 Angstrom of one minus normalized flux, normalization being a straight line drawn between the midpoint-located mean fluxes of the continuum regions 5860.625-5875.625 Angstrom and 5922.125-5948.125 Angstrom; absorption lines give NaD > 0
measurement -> 3.3 Angstrom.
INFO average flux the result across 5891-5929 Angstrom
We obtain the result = 10.2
